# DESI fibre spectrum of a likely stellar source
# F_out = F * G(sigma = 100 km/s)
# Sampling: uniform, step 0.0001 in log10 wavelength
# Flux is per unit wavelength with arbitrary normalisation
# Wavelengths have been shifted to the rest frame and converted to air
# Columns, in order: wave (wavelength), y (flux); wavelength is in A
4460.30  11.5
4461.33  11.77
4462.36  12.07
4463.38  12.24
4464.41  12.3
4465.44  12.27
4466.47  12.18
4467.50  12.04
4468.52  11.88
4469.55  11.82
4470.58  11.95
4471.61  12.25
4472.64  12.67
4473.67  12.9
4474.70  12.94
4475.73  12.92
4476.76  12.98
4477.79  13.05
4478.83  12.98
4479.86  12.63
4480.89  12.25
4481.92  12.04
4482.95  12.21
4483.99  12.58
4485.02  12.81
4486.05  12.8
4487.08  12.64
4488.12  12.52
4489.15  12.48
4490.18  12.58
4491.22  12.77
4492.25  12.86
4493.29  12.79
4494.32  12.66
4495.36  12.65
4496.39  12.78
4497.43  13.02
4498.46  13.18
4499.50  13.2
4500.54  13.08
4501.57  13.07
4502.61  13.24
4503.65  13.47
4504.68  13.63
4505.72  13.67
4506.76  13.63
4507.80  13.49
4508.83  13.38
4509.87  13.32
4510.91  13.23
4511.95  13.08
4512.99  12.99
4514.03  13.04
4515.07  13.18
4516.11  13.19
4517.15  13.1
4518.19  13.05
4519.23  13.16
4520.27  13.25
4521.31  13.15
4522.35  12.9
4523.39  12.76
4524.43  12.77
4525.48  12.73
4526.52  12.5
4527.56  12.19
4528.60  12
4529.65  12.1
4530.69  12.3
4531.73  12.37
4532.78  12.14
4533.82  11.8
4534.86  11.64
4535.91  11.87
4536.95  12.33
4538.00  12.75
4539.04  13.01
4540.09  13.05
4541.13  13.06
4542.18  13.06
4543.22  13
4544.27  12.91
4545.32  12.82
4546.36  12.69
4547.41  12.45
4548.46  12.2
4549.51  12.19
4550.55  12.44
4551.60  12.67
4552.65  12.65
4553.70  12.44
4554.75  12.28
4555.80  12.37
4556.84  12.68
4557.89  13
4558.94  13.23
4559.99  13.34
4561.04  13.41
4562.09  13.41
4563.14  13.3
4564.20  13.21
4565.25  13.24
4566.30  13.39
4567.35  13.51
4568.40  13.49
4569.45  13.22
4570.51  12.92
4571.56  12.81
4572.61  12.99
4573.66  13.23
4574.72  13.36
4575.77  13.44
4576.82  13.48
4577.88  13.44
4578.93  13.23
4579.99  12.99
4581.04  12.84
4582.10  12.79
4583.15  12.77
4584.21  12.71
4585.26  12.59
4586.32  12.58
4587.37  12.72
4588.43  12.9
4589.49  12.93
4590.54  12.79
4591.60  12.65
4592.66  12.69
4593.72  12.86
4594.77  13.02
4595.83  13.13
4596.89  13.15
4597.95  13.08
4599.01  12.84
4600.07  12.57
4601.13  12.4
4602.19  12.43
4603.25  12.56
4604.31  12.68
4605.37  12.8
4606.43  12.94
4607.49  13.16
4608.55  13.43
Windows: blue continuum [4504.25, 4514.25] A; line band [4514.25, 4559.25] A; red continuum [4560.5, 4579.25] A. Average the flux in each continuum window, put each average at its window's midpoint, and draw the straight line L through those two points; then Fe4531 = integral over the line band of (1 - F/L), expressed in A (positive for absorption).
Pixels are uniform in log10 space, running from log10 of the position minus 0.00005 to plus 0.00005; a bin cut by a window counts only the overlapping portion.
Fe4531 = 2.30 A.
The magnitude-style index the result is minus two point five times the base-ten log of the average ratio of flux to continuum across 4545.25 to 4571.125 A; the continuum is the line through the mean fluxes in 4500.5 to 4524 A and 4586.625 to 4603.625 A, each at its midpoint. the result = 0.01 mag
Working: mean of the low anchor 13.2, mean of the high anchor 12.8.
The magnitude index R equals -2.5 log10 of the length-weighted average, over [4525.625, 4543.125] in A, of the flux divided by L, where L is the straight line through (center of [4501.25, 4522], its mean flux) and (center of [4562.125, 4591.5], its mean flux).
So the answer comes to 0.066 mag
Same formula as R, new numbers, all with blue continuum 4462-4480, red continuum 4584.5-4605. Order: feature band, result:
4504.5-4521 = -0.06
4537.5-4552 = -0.01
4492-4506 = -0.05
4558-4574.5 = -0.05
